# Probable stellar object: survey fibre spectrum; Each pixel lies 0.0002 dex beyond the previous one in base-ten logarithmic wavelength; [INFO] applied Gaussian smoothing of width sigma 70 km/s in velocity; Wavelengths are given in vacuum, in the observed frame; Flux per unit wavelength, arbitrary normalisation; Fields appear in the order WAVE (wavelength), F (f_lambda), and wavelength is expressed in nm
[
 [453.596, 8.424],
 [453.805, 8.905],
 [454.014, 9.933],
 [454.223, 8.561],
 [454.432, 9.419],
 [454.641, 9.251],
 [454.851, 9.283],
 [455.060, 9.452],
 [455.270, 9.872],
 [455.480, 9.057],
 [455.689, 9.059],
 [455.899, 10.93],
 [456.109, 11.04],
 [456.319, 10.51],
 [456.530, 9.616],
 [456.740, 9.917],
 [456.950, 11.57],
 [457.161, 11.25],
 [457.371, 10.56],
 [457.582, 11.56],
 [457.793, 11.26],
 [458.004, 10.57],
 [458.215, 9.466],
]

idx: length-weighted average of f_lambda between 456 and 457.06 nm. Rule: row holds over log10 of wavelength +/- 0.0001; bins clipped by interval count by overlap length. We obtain 10.5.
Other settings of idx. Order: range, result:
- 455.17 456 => 9.73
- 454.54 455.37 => 9.46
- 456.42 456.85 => 9.79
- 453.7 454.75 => 9.21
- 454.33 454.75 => 9.33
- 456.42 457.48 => 10.6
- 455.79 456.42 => 10.8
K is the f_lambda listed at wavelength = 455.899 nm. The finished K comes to 10.93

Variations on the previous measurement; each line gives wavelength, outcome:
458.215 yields 9.466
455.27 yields 9.872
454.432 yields 9.419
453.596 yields 8.424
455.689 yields 9.059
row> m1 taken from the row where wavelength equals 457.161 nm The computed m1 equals 11.25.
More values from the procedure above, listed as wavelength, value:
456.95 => 11.57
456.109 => 11.04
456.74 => 9.917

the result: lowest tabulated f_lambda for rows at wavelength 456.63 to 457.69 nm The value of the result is 9.917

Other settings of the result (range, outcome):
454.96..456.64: 9.057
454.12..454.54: 8.561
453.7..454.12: 8.905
